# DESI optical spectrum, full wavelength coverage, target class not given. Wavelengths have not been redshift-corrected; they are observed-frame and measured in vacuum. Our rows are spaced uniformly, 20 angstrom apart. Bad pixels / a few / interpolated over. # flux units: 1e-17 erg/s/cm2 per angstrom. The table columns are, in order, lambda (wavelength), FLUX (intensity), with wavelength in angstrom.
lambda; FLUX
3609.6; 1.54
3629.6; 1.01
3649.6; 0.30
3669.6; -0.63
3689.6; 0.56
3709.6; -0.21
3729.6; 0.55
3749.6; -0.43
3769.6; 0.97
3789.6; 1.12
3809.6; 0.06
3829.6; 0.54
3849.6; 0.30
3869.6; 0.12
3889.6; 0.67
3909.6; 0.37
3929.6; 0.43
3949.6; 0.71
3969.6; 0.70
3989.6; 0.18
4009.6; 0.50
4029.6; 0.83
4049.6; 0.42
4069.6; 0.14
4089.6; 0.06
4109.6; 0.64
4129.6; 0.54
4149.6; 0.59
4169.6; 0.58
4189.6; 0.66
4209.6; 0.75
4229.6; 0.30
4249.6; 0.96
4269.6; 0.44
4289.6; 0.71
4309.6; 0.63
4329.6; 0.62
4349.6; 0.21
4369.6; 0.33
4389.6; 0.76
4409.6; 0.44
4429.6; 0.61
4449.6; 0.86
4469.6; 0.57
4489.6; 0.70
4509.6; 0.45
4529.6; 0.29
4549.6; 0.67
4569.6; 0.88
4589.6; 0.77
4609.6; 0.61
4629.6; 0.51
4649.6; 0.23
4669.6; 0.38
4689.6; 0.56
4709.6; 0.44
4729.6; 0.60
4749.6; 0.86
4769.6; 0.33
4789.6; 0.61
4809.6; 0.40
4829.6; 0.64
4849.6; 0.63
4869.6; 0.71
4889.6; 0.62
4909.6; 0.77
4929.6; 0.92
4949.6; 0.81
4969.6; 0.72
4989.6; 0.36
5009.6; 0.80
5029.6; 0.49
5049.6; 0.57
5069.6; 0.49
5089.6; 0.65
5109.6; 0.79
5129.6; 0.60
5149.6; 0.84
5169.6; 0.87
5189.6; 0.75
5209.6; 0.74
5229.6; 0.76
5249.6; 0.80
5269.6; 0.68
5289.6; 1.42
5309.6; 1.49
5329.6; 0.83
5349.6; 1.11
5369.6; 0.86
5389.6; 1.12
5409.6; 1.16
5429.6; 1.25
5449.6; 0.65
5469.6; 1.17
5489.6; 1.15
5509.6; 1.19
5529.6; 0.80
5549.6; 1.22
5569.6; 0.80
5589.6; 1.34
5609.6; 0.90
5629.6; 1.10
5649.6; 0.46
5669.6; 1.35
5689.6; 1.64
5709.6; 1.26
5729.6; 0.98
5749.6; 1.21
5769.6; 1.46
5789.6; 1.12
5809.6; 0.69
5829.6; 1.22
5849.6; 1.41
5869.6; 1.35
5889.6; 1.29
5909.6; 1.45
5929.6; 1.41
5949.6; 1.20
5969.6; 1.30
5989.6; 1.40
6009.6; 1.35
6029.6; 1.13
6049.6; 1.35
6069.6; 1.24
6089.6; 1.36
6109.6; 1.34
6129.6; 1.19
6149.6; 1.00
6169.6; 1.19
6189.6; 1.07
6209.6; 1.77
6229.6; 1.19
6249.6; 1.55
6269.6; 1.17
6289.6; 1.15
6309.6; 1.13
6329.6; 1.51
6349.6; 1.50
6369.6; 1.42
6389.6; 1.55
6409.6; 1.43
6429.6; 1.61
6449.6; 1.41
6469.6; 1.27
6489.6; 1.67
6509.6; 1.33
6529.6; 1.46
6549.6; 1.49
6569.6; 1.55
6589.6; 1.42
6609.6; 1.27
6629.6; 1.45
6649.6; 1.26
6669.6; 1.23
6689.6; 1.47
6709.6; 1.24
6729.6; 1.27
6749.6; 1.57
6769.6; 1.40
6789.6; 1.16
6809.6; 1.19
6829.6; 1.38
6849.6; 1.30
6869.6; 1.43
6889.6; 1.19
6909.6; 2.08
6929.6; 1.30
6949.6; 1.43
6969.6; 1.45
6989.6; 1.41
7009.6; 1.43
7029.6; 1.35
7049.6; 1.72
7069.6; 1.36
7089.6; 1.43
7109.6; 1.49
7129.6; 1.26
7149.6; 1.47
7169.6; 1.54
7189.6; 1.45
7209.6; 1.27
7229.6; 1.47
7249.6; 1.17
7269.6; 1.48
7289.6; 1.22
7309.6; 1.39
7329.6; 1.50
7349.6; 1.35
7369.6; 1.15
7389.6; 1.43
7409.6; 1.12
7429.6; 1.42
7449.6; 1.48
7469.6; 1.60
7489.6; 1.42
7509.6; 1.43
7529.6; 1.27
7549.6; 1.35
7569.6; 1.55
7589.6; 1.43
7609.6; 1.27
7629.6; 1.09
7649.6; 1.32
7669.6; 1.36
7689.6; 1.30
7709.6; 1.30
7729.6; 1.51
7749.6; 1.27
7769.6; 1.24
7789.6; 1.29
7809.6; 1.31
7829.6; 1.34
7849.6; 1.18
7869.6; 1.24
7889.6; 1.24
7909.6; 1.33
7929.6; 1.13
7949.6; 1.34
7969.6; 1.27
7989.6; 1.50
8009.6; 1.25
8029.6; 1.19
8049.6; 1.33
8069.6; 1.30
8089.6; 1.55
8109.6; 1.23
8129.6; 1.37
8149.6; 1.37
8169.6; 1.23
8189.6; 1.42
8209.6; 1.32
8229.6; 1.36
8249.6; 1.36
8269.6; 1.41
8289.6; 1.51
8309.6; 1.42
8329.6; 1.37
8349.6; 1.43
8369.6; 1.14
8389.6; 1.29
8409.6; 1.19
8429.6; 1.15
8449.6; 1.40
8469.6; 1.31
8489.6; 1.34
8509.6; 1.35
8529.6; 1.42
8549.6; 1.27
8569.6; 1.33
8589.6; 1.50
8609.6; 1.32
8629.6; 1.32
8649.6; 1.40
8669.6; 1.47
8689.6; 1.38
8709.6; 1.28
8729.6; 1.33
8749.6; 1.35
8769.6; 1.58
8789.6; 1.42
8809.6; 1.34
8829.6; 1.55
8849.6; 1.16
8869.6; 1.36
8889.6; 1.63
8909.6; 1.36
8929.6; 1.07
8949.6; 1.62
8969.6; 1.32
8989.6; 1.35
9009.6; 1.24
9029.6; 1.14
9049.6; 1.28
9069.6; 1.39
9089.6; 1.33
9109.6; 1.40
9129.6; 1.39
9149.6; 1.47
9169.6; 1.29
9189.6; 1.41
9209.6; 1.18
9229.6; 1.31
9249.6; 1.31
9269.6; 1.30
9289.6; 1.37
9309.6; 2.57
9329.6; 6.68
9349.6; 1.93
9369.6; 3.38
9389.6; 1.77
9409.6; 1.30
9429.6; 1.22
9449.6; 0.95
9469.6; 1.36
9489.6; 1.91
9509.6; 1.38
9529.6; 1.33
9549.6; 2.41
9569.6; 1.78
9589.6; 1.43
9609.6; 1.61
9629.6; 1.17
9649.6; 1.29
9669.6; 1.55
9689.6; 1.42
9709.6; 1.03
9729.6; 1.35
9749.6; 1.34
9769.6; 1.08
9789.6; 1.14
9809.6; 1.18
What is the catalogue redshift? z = 0.422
